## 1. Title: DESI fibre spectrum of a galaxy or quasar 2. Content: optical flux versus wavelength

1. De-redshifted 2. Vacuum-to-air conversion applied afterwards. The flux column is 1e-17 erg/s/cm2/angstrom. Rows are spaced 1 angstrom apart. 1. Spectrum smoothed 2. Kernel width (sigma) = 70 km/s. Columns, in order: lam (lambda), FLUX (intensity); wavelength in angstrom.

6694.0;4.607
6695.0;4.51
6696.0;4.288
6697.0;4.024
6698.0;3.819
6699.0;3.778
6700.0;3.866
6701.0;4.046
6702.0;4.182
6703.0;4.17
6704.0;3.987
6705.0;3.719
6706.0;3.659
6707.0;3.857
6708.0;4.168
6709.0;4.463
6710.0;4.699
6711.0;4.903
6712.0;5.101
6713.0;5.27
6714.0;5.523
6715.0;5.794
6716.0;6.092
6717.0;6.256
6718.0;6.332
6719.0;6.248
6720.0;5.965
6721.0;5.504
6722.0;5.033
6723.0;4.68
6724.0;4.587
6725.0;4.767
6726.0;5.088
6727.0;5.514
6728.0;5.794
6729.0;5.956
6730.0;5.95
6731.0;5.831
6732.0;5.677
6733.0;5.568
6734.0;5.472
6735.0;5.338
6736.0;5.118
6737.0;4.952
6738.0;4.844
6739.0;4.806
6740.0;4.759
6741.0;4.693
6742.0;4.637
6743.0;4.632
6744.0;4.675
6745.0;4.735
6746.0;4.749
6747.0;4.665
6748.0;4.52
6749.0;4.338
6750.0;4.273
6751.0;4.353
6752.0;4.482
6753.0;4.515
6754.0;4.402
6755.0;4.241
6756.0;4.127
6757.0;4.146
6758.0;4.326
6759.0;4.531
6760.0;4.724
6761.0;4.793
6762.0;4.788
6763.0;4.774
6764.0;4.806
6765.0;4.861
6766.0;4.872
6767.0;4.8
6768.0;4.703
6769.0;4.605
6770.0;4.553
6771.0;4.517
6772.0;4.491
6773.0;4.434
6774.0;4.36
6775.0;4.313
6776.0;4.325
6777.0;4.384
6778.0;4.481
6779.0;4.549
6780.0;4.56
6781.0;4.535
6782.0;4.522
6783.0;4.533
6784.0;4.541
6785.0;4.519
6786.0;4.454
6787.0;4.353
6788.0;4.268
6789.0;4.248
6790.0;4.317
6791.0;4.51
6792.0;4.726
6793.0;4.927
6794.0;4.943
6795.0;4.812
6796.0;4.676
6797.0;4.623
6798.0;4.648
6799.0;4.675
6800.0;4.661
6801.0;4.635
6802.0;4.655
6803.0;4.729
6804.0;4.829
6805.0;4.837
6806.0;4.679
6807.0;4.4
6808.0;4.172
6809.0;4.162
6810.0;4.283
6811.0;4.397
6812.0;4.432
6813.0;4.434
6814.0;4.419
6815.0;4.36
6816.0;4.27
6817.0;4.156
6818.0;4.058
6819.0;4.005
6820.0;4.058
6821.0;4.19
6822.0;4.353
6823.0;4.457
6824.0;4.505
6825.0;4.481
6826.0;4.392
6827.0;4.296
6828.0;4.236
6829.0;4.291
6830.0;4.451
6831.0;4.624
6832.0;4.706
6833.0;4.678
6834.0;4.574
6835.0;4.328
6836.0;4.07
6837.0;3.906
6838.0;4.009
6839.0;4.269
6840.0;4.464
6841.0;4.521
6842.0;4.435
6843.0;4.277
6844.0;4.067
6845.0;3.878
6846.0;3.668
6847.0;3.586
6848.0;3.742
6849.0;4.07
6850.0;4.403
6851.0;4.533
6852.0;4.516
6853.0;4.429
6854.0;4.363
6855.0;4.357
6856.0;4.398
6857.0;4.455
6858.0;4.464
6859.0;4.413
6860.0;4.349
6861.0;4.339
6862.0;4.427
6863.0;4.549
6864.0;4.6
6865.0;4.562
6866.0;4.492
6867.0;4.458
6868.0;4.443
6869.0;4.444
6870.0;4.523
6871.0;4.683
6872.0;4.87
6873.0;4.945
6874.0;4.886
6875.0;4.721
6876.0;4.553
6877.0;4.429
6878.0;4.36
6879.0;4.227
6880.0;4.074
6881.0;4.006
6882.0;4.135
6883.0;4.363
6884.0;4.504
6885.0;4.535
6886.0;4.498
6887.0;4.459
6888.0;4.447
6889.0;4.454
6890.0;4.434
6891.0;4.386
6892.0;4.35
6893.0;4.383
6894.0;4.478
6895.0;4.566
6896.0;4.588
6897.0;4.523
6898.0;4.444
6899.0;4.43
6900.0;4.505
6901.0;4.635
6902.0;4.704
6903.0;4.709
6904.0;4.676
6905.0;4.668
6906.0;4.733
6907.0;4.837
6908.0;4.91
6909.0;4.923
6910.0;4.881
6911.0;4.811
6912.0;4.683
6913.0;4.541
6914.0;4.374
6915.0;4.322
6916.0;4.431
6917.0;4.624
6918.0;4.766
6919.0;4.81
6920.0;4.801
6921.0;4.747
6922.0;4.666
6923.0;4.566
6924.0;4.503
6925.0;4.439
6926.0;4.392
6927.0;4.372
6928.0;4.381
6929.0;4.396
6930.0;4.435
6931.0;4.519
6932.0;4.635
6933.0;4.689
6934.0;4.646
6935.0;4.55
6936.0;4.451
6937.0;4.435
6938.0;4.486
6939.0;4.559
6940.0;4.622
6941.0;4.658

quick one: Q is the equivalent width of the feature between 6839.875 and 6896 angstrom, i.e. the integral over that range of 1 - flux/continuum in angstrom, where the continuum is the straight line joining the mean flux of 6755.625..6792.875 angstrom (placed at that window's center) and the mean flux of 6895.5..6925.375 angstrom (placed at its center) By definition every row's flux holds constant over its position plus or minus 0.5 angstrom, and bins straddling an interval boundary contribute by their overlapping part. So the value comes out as 2.6 angstrom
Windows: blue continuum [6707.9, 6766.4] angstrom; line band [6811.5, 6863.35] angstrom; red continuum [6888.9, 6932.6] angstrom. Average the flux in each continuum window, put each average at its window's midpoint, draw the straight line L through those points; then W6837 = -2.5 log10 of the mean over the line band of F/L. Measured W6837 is 0.11 mag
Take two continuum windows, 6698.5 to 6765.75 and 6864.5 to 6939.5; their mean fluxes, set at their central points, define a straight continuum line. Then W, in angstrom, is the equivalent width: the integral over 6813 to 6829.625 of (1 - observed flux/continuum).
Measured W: 1.4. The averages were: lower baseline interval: 4.85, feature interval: 4.29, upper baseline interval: 4.54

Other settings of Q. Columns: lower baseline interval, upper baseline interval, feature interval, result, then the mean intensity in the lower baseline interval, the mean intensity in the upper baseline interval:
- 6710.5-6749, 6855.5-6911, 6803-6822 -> 2.0 angstrom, 5.25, 4.53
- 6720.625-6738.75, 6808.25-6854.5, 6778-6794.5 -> 0.7 angstrom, 5.31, 4.28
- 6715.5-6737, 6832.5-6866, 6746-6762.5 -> 2.5 angstrom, 5.55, 4.3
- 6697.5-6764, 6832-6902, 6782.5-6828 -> 1.3 angstrom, 4.84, 4.39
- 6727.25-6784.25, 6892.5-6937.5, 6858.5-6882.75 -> 0.8 angstrom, 4.74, 4.59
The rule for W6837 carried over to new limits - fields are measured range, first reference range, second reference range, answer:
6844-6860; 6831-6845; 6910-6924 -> 0.04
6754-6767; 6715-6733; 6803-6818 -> 0.12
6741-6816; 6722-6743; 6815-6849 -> 0.05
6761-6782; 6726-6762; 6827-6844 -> 0.03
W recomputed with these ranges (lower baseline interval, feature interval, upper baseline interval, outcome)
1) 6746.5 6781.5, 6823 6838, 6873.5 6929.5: 0.5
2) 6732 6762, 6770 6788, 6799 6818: 0.4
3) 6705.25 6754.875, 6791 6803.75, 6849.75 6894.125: 0.1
